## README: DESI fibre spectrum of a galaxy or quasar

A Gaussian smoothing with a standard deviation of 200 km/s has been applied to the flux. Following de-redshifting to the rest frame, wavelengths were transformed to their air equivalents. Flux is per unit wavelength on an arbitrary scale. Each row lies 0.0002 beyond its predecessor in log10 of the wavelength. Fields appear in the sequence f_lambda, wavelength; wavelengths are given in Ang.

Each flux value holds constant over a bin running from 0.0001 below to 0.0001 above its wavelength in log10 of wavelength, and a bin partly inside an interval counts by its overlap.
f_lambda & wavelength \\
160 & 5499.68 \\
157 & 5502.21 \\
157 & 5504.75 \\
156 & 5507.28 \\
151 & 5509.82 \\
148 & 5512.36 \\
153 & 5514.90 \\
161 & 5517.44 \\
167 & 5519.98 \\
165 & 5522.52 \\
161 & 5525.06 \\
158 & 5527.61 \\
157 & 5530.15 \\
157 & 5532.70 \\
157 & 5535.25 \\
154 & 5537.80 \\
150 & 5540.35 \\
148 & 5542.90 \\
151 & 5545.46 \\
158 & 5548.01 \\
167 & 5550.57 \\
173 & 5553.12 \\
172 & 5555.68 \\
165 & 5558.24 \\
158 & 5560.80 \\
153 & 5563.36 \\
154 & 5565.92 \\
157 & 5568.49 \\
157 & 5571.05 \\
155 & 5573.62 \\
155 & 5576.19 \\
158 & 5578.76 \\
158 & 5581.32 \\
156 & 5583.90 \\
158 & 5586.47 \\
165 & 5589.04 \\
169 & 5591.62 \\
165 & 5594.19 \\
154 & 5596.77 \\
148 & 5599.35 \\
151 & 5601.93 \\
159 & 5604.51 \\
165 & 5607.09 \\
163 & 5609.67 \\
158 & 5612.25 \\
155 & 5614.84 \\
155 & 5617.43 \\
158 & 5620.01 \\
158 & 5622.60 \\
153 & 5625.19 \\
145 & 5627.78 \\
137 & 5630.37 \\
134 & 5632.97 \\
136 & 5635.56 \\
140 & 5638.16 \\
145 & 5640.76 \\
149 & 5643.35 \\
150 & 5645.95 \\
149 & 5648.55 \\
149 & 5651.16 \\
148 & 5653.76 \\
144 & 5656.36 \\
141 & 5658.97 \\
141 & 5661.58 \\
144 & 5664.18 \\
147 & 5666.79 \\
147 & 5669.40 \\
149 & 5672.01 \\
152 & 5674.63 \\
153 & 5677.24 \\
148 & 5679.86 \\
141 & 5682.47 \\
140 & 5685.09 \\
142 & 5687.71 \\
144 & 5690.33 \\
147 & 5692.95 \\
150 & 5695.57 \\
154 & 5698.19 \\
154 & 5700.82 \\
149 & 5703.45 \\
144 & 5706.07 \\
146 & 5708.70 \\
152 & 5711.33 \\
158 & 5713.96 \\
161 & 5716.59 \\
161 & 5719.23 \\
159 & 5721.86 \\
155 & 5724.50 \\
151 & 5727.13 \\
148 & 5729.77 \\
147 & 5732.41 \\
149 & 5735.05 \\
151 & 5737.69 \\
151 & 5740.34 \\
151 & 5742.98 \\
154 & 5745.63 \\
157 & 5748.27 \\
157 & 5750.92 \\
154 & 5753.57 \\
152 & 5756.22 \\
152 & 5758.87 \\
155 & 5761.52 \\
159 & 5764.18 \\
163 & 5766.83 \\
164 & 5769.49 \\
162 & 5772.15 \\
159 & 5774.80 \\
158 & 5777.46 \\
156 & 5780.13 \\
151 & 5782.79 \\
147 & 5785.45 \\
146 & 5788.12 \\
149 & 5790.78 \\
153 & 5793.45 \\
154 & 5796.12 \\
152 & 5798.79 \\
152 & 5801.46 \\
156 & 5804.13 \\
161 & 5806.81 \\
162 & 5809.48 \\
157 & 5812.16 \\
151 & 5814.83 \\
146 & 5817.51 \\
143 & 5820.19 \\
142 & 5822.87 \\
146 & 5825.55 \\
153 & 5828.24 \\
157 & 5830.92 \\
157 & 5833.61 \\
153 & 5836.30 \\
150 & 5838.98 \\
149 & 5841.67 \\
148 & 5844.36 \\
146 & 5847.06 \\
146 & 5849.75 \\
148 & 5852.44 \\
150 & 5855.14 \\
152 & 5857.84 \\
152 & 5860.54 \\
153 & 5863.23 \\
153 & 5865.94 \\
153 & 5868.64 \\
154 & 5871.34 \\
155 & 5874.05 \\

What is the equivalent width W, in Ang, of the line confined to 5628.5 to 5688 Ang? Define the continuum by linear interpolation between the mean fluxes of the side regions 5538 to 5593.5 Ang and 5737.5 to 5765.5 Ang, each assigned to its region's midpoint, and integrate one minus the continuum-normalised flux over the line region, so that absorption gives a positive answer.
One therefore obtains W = 4.48 Ang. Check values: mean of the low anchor 159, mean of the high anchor 154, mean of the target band 145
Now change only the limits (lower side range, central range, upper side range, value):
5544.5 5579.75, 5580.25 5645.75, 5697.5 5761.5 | 1.8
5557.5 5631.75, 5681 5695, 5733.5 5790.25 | 1.1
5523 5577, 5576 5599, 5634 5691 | -0.9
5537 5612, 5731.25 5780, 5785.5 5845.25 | -0.6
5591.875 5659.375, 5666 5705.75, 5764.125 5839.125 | 1.1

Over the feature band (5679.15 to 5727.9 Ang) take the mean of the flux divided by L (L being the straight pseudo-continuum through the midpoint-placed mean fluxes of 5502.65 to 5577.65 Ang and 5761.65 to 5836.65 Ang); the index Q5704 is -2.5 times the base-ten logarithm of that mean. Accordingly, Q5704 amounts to 0.04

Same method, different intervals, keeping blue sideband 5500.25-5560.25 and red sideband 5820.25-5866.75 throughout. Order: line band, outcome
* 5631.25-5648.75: 0.09 mag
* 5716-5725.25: -0.04 mag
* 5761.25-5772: -0.06 mag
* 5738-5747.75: 0.00 mag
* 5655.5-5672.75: 0.07 mag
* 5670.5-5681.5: 0.03 mag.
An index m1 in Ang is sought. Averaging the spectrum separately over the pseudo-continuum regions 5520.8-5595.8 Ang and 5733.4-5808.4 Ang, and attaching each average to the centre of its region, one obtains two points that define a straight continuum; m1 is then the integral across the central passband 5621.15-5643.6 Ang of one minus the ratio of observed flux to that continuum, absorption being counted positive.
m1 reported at 1.92 Ang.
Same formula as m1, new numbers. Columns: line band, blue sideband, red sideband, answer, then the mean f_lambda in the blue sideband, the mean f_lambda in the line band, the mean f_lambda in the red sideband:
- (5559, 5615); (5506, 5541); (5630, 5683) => -2.4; 157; 158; 145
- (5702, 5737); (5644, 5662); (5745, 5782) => 0.1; 146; 152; 157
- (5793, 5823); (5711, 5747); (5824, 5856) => -0.3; 153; 153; 150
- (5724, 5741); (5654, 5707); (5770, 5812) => 0.0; 147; 150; 155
